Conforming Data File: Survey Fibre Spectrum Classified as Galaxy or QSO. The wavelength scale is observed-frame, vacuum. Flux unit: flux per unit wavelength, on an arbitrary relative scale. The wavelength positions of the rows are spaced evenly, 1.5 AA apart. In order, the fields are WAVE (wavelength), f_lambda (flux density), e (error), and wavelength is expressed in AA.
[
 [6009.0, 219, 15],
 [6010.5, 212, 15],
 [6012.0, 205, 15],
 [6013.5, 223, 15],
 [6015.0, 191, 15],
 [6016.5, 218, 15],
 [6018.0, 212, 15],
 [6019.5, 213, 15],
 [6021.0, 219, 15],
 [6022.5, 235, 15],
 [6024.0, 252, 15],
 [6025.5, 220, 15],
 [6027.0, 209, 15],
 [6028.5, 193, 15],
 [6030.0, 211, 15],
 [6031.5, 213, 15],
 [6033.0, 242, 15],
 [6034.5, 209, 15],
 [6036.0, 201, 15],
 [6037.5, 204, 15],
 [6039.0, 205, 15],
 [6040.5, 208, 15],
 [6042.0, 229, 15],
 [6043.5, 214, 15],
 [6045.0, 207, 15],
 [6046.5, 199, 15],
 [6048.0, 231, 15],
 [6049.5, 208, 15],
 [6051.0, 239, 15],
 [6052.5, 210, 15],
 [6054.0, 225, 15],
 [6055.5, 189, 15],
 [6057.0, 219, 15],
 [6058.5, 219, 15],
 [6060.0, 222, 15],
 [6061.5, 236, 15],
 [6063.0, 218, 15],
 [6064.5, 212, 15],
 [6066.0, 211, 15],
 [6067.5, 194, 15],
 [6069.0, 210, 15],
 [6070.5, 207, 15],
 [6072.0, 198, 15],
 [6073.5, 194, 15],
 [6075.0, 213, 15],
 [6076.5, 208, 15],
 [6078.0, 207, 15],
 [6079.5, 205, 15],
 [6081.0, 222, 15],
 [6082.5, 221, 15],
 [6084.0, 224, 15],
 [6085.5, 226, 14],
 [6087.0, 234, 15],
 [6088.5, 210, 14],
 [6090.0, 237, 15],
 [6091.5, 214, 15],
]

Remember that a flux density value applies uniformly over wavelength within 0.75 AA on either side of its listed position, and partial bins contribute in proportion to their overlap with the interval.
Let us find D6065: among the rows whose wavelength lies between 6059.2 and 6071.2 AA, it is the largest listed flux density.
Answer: 236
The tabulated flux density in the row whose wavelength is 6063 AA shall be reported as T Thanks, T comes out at 218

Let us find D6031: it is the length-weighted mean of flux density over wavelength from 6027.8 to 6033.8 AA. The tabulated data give 215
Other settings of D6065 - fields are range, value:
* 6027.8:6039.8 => 242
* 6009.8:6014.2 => 223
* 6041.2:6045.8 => 229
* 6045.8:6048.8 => 231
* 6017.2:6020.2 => 213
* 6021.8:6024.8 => 252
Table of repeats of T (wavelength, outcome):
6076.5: 208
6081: 222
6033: 242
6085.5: 226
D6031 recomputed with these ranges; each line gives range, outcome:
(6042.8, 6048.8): 213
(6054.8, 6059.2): 209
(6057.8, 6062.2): 226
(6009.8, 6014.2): 213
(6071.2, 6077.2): 203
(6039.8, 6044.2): 217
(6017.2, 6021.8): 215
